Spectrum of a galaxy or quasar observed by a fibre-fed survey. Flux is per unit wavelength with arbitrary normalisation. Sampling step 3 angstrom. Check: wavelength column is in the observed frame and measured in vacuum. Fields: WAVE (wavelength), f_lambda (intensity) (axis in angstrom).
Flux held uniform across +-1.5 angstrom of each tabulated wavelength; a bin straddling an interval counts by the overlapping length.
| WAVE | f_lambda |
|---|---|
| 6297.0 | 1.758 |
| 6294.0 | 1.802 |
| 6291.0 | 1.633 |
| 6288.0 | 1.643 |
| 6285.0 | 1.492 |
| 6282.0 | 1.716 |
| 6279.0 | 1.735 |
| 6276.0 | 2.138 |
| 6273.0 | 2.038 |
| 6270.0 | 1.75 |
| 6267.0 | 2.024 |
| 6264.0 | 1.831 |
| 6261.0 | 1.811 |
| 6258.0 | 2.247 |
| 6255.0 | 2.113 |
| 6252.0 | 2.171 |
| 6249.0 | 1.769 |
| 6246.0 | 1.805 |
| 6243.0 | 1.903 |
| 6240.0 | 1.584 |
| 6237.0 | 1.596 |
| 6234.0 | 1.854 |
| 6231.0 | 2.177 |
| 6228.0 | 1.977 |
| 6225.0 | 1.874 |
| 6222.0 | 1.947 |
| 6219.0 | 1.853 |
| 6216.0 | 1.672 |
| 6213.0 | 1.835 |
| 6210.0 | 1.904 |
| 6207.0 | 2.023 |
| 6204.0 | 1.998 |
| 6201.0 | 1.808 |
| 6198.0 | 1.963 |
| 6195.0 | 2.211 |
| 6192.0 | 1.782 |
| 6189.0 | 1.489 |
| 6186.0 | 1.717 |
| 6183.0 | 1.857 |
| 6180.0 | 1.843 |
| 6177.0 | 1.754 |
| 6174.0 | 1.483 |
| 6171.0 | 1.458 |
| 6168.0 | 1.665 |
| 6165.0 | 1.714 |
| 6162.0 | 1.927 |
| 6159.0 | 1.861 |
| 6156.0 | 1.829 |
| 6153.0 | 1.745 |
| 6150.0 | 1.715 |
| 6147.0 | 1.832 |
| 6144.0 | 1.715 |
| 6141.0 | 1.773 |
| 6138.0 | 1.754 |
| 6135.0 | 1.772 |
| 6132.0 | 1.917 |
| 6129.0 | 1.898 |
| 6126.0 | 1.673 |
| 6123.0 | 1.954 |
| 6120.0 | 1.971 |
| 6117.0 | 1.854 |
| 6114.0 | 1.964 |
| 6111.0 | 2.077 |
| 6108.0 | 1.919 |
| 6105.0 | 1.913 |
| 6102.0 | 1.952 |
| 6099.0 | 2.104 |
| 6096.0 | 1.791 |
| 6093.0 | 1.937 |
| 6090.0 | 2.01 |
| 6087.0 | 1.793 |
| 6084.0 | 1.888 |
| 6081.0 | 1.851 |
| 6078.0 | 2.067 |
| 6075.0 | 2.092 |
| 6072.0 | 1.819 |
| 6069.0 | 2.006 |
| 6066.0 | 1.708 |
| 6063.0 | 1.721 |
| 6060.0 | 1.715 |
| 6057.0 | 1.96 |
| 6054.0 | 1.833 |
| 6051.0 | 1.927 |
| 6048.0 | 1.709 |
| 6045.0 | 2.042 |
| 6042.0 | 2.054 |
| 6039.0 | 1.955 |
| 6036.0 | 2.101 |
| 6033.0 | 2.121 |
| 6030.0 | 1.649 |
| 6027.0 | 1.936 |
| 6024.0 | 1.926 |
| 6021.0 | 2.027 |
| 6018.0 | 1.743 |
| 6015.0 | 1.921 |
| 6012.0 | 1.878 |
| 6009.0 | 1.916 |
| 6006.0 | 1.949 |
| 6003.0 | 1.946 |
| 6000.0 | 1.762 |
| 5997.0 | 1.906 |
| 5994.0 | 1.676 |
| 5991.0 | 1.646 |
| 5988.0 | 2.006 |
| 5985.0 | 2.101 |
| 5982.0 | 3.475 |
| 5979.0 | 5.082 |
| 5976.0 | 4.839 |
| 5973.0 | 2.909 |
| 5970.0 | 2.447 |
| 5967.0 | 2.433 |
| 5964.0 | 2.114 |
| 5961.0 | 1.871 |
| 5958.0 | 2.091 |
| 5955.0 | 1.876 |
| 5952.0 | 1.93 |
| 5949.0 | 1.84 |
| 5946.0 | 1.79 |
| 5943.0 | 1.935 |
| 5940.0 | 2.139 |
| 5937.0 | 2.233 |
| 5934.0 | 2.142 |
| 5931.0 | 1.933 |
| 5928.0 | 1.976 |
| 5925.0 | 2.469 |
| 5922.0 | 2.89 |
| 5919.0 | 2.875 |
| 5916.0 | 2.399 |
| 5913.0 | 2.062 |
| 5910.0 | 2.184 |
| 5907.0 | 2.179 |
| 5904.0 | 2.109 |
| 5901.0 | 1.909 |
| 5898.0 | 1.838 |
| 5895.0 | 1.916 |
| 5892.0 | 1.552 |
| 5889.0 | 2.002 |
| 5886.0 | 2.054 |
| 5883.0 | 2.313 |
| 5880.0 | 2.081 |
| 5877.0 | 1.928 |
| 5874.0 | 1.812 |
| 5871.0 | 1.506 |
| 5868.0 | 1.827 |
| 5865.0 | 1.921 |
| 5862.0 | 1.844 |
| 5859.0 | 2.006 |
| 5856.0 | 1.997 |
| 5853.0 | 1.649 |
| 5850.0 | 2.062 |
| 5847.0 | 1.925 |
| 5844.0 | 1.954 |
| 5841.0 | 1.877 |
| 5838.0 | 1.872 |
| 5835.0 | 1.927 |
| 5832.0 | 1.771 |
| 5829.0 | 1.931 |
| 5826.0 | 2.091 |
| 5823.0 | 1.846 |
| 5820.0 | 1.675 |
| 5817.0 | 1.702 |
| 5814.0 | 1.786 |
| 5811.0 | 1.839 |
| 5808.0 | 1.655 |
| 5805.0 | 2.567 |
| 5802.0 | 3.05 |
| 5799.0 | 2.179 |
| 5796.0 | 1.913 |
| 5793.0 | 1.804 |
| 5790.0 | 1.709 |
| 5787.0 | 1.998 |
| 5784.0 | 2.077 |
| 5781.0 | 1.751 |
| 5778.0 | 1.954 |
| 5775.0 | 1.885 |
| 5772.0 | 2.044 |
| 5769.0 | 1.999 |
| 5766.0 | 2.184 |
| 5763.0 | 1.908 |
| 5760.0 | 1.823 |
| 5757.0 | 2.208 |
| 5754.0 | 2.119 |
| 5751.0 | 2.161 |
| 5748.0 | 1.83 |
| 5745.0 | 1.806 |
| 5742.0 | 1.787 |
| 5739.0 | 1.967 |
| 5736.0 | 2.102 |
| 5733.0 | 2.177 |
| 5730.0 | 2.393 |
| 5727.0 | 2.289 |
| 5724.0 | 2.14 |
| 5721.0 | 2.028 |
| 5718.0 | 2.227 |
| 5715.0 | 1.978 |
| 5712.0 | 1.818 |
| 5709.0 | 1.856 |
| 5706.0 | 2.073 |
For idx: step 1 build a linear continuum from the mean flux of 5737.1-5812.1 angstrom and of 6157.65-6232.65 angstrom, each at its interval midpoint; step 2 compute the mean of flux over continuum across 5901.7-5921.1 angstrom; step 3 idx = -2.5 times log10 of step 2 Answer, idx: -0.18 mag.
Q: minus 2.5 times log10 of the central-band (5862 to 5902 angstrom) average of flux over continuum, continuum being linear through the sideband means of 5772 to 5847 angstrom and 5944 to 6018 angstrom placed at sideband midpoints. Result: 0.11 mag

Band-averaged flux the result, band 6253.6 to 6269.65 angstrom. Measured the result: 1.99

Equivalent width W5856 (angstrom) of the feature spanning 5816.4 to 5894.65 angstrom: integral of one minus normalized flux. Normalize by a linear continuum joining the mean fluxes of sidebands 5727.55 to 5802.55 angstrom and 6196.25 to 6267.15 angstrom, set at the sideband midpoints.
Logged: 4.2 angstrom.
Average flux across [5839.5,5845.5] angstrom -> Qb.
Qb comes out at 1.92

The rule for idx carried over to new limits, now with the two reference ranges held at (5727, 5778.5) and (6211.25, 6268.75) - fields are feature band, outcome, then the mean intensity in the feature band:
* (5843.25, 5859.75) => 0.04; 1.93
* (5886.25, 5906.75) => 0.04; 1.92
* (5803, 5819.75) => 0.05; 1.93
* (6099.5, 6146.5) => 0.03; 1.88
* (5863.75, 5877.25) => 0.12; 1.78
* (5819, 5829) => 0.07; 1.89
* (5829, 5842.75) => 0.08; 1.87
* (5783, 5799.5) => 0.05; 1.93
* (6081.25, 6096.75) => 0.03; 1.89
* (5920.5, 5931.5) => -0.19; 2.35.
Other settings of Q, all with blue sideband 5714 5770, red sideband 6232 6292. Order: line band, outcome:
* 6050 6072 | 0.05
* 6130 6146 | 0.06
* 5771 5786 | 0.06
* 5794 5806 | -0.18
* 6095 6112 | -0.03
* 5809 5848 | 0.09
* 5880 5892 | -0.02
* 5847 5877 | 0.09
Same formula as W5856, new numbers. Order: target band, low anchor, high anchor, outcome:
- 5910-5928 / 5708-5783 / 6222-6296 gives -4.5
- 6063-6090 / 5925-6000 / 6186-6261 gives 3.1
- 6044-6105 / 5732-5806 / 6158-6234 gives -0.2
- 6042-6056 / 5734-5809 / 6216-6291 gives 0.2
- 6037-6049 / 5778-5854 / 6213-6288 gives -0.3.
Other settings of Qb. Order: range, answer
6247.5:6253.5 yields 1.97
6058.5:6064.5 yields 1.72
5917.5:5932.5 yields 2.43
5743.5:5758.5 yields 2.02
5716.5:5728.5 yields 2.17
